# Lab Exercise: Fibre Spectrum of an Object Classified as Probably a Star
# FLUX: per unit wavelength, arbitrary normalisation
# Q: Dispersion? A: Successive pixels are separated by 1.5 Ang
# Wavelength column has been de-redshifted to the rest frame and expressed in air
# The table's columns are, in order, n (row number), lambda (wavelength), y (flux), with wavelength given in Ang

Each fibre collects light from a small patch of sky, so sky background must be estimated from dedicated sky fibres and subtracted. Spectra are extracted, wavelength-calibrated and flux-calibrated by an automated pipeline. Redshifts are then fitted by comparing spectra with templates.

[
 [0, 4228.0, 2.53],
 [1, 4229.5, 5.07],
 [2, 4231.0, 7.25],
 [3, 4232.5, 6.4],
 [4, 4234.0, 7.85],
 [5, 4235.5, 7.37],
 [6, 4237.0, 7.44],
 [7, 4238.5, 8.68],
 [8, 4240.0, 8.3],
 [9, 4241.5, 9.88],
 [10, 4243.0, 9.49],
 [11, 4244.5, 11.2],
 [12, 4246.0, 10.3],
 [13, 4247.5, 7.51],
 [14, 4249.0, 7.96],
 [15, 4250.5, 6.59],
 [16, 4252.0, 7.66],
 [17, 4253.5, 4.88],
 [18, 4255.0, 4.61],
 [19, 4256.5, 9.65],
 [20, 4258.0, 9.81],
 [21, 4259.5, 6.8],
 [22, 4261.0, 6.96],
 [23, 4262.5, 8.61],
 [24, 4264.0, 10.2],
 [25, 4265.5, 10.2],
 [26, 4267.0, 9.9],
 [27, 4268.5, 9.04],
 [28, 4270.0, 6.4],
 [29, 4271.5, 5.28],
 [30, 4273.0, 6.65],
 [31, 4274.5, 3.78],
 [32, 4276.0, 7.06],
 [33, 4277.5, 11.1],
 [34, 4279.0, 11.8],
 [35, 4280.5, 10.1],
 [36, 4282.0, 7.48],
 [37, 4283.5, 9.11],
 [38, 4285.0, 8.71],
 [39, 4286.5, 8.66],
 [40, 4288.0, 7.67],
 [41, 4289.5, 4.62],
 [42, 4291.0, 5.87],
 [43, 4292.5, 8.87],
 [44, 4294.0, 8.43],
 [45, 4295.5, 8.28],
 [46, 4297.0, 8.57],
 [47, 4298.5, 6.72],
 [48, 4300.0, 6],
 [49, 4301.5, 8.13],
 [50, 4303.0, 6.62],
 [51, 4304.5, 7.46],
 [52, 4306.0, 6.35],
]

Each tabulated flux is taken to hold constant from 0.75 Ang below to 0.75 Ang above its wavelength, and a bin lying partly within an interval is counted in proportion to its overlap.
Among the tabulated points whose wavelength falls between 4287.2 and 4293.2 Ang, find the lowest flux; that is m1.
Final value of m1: 4.62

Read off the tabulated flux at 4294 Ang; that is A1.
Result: 8.43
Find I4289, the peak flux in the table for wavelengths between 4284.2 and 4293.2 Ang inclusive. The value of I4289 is 8.87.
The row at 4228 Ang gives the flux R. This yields 2.53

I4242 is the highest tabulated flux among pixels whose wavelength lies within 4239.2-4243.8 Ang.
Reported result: 9.88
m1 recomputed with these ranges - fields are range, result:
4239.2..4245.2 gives 8.3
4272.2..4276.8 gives 3.78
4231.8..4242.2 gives 6.4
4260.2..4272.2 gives 5.28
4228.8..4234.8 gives 5.07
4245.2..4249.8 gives 7.51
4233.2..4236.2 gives 7.37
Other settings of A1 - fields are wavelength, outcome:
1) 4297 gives 8.57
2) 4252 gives 7.66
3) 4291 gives 5.87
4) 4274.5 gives 3.78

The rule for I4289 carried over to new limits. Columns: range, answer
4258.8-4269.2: 10.2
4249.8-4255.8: 7.66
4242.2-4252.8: 11.2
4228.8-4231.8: 7.25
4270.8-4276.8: 7.06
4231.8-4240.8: 8.68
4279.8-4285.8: 10.1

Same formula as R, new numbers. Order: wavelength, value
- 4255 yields 4.61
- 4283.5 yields 9.11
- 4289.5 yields 4.62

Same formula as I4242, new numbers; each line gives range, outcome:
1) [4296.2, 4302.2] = 8.57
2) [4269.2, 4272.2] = 6.4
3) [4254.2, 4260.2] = 9.81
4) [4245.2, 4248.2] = 10.3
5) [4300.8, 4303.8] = 8.13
